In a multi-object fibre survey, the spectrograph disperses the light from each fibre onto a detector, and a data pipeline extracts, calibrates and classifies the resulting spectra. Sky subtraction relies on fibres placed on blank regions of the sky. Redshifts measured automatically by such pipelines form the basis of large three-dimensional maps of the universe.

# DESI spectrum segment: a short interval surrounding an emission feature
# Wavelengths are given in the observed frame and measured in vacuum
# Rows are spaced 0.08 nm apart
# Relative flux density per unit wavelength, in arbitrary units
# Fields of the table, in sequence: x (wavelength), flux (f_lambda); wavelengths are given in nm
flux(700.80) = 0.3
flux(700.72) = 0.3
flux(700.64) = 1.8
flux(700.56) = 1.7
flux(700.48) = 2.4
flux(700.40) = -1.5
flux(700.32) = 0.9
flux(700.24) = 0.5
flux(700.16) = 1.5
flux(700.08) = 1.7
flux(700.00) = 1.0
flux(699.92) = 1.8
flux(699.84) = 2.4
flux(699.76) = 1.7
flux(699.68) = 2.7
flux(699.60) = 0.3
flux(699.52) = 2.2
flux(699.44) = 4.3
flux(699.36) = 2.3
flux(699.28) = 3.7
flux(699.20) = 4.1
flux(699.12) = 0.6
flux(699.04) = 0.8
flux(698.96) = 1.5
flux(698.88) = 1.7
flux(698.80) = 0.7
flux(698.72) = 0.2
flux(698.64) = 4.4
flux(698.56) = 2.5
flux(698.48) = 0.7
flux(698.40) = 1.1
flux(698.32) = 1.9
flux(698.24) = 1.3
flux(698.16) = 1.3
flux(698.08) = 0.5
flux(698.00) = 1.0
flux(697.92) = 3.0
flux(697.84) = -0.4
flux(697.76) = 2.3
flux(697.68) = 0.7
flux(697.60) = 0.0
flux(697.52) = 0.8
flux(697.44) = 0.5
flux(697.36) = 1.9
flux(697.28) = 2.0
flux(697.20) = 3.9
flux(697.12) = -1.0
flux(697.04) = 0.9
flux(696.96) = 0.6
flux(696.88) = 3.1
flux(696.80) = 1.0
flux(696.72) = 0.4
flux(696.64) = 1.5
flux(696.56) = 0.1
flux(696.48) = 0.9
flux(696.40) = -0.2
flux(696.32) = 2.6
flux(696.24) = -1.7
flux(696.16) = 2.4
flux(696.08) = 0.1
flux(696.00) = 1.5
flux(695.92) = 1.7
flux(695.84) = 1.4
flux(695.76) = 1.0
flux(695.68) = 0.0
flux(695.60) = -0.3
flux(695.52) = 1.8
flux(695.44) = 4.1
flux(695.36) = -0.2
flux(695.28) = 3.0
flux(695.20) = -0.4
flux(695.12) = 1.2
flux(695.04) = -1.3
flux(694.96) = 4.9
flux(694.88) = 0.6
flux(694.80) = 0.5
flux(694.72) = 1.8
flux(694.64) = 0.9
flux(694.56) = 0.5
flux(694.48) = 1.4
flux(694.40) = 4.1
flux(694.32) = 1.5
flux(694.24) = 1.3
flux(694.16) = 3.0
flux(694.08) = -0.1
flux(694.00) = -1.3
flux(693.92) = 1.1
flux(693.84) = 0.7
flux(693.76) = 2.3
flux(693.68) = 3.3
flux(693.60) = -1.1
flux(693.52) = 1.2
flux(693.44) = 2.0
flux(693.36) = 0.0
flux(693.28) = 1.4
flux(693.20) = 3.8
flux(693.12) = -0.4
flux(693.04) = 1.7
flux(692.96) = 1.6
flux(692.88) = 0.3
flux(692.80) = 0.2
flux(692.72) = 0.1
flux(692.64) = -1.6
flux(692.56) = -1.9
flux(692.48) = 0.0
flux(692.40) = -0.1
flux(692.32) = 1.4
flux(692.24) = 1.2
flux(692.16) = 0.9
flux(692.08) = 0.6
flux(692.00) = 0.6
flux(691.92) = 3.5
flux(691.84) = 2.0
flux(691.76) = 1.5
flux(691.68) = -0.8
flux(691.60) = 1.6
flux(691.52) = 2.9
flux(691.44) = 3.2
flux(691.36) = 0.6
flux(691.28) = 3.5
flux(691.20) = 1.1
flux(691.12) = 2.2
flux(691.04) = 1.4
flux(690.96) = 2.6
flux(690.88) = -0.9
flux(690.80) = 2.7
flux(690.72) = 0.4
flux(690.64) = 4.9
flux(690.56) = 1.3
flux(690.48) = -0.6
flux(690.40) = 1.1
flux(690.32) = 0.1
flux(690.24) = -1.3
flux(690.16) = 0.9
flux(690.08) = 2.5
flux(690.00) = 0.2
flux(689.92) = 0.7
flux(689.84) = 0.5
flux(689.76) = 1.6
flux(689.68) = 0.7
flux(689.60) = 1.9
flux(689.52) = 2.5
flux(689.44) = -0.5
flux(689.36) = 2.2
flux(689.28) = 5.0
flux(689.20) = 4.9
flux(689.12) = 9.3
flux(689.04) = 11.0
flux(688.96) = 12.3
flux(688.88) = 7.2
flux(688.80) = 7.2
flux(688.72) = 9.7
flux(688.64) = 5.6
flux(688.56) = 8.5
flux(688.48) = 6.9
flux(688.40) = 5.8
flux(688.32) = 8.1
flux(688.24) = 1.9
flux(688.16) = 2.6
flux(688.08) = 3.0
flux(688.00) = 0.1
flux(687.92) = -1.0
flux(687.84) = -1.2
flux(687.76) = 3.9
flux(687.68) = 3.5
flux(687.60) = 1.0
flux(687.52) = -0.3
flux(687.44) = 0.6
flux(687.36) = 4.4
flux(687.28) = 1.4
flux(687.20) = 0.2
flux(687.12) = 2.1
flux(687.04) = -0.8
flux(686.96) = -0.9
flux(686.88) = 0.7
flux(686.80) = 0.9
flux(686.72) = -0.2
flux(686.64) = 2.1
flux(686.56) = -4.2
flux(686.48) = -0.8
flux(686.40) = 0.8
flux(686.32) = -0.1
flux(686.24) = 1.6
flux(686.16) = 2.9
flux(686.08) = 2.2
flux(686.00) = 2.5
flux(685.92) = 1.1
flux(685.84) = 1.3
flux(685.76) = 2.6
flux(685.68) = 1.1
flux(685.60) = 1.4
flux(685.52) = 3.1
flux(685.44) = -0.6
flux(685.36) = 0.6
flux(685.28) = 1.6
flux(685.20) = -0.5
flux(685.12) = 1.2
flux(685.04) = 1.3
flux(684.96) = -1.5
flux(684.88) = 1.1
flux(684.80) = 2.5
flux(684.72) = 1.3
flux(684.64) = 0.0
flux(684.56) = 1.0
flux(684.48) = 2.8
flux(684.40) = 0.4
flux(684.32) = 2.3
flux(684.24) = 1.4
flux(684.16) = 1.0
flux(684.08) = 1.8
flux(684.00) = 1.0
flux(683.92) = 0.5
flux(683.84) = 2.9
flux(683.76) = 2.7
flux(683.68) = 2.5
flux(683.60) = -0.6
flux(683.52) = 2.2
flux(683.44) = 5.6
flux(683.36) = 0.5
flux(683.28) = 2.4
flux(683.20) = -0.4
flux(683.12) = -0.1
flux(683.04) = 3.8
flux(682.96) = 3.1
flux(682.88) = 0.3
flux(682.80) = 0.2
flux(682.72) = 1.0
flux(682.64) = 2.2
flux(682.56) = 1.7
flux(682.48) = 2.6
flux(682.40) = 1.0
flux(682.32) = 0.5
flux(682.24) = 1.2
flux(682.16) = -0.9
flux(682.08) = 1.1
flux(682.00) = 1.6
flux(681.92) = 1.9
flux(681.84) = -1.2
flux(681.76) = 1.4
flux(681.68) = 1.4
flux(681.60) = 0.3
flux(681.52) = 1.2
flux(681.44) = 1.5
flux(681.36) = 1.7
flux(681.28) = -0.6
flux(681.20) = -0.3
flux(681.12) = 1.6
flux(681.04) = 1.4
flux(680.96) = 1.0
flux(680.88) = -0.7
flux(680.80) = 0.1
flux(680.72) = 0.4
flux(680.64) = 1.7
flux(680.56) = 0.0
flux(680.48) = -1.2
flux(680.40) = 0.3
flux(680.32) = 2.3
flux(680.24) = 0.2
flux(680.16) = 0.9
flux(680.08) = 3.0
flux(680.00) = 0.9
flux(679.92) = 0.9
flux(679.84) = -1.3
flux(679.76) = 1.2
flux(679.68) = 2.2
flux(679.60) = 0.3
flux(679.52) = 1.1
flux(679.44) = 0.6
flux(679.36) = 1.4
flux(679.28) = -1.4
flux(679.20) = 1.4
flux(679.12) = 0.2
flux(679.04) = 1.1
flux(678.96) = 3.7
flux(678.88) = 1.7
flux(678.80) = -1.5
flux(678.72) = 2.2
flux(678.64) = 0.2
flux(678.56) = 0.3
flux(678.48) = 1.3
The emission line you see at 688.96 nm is [O II] 3727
